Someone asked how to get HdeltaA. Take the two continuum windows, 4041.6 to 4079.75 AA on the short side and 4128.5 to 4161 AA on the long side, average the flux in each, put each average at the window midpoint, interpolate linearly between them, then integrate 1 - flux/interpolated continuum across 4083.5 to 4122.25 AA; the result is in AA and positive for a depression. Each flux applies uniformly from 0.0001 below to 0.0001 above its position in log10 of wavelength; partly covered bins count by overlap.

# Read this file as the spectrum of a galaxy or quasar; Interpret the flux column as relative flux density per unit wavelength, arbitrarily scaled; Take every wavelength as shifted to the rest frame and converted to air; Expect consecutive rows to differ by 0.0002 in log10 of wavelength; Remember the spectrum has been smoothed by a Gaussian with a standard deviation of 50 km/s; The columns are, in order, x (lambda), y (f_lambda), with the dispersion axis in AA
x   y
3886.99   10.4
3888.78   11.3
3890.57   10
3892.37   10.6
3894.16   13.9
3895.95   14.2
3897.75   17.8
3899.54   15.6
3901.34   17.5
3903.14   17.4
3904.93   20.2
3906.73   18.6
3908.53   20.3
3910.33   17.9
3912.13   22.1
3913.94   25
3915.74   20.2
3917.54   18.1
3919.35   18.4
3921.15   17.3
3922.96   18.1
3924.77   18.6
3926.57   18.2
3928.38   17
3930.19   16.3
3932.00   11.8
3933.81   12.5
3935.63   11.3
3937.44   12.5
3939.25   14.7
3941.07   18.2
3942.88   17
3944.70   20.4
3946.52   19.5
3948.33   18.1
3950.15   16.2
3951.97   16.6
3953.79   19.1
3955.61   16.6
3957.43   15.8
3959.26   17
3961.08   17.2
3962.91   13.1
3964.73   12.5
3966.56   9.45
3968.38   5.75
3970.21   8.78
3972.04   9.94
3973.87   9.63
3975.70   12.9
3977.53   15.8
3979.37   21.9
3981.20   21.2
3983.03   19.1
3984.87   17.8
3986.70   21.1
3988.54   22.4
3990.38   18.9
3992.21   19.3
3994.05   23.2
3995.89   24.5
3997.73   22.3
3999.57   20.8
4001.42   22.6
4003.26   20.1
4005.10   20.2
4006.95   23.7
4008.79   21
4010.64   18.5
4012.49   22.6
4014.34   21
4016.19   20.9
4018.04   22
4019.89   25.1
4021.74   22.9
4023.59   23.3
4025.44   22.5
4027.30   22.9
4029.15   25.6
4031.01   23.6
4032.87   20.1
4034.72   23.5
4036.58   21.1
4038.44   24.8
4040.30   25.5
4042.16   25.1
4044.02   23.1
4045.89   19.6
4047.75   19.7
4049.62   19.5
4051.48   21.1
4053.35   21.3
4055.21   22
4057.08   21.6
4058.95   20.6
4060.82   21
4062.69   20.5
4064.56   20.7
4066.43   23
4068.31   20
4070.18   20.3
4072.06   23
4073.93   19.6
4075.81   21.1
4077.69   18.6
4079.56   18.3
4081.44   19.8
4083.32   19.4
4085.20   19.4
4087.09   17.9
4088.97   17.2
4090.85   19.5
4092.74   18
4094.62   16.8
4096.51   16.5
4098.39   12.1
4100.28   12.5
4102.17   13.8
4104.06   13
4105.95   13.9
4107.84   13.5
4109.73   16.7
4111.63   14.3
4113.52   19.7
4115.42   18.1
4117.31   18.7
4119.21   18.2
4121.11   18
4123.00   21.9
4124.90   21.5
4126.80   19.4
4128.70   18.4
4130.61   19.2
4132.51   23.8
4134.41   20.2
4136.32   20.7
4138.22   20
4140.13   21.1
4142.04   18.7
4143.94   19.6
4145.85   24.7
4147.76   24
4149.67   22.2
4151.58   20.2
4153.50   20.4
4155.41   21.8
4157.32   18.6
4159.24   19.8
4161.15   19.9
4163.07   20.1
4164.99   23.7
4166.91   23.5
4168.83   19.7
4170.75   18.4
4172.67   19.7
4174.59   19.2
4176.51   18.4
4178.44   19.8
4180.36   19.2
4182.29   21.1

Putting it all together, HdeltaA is 8.2 AA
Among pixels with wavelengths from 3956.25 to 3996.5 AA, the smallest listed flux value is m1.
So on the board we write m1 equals 5.75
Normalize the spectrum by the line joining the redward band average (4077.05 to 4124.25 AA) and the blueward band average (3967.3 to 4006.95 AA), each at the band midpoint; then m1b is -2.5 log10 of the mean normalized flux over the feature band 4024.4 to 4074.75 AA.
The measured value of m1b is -0.24 mag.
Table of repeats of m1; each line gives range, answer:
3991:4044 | 18.5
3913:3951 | 11.3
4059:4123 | 12.1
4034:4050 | 19.5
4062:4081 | 18.3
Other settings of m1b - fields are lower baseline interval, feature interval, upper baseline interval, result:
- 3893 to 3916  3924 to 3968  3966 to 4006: 0.15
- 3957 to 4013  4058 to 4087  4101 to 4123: -0.20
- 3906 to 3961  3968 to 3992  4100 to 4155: 0.11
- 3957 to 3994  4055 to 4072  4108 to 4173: -0.17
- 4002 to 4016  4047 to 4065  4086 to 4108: -0.15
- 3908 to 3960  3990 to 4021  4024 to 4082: -0.09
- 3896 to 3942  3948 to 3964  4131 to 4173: 0.09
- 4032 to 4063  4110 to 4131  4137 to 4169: 0.14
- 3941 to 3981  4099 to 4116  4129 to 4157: 0.31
